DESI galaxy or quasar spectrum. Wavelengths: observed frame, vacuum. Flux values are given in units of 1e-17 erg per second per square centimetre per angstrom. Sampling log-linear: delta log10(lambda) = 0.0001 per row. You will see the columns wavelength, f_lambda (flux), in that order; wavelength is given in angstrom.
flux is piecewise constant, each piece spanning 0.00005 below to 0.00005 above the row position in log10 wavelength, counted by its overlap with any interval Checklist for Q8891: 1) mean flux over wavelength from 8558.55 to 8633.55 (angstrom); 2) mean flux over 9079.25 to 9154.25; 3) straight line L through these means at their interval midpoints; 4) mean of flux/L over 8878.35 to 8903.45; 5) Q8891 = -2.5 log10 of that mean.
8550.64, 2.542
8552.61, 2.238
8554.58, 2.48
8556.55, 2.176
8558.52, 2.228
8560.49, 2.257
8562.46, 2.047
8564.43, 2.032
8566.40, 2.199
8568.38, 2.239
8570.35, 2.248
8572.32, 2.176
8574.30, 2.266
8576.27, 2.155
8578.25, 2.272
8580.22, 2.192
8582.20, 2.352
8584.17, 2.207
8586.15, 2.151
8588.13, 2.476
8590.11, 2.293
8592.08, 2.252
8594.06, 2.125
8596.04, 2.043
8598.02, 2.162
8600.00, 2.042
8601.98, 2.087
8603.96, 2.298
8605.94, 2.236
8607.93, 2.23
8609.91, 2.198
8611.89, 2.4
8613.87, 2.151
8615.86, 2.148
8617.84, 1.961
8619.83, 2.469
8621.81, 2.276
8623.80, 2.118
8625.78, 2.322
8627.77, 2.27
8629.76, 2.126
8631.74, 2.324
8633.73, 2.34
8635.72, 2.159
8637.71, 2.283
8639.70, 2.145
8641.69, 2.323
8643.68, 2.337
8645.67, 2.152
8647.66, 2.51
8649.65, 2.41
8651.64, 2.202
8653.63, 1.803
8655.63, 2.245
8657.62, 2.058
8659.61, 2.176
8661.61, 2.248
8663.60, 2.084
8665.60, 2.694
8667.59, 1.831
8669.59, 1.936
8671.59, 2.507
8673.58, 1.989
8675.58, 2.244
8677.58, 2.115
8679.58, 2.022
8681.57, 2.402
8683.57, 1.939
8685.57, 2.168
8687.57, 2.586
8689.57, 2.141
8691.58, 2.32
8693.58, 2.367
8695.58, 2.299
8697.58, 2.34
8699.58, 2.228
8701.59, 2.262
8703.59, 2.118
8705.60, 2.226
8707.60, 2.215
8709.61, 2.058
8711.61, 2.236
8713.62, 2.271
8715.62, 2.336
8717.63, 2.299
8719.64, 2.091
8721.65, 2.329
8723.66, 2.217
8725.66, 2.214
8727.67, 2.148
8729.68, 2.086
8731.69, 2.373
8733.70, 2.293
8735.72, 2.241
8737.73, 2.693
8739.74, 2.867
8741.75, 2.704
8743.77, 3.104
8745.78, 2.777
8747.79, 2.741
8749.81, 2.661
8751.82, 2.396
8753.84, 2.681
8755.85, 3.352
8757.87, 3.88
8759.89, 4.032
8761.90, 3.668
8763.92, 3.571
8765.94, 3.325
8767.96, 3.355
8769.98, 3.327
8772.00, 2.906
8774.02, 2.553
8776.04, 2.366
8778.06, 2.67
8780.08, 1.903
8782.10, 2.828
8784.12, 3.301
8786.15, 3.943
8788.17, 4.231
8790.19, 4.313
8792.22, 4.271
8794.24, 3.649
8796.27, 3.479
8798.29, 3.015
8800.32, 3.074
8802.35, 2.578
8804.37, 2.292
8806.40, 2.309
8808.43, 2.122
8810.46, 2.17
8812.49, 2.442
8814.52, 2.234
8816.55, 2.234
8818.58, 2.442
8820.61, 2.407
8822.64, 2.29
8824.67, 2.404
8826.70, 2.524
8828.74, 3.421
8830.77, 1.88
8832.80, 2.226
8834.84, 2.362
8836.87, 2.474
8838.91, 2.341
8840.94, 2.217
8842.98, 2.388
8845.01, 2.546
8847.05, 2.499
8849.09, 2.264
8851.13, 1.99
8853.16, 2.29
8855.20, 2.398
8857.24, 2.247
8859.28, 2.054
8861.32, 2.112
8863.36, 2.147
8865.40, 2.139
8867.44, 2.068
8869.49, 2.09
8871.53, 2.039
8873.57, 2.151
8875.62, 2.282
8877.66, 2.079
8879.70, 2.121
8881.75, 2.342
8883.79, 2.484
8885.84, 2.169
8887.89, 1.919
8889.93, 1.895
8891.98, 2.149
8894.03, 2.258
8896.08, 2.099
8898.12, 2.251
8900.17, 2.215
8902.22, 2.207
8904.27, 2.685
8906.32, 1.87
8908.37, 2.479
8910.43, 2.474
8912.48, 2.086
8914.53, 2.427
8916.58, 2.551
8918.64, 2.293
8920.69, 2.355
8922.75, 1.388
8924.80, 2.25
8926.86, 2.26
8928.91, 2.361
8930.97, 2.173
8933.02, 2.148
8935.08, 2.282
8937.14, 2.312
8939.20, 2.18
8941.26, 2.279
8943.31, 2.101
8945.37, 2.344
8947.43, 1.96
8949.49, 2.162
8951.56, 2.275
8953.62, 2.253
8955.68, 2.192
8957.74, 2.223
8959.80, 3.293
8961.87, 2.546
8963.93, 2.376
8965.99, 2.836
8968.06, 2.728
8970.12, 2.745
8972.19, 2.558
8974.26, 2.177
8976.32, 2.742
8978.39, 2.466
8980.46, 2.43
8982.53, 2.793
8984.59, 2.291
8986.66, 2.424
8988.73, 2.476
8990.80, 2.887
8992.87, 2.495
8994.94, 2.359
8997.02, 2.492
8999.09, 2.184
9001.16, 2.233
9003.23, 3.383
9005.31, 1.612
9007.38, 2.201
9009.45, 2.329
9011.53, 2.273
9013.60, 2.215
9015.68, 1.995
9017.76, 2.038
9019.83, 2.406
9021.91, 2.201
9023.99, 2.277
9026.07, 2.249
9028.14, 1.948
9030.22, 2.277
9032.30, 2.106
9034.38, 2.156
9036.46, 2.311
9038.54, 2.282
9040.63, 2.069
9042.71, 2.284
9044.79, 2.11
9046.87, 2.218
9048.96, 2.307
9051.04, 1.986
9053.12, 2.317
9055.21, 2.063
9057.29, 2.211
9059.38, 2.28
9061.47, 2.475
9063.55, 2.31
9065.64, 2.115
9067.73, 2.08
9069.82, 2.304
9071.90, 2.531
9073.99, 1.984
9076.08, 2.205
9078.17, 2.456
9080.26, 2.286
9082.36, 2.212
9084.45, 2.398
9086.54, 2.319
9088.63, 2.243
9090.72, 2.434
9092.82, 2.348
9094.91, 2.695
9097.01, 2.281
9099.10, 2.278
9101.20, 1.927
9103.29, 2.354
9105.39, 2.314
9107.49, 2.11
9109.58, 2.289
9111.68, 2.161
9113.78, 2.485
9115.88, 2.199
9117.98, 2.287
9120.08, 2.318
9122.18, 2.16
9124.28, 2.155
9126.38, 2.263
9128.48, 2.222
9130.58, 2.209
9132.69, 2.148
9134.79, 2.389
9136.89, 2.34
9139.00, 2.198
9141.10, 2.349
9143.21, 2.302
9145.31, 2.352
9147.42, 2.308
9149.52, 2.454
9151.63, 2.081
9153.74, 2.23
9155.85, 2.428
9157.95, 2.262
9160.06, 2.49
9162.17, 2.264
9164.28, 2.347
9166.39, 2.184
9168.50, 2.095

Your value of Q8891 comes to 0.04 mag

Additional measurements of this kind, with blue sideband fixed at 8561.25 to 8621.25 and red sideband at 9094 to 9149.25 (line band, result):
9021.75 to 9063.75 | 0.026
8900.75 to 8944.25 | 0.001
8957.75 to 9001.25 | -0.132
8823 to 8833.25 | -0.119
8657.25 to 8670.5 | 0.031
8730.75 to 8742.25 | -0.136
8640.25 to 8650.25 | -0.059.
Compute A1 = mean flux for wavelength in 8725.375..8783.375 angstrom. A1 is 2.83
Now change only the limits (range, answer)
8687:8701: 2.31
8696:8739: 2.26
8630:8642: 2.25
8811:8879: 2.29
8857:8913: 2.18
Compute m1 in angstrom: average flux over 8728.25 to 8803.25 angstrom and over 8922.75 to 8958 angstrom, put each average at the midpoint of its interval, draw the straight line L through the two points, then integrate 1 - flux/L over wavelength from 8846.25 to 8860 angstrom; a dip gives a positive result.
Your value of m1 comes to 1.98 angstrom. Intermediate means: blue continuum 3.06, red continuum 2.2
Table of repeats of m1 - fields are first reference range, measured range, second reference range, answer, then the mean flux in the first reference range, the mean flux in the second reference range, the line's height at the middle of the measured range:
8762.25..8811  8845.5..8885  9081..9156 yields 9.4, 3.08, 2.28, 2.89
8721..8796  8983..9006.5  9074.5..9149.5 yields 0.7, 2.98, 2.29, 2.52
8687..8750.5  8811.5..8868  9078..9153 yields 0.4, 2.37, 2.28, 2.34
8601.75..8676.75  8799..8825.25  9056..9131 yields -1.8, 2.22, 2.27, 2.24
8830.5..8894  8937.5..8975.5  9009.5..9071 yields -3.4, 2.21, 2.21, 2.21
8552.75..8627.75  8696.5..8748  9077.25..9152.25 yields -2.9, 2.22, 2.29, 2.23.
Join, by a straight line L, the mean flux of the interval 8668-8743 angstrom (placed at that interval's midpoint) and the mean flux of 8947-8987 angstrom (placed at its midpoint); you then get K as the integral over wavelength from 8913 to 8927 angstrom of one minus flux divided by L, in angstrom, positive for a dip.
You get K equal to 1.3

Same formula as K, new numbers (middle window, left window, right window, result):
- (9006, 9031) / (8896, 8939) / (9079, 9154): 0.81 angstrom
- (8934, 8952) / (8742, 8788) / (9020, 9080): 2.37 angstrom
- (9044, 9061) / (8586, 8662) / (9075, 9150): 0.62 angstrom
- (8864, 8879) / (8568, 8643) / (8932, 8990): 1.56 angstrom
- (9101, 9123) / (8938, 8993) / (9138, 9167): 0.83 angstrom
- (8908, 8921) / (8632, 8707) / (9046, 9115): -0.72 angstrom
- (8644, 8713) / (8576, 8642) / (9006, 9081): 0.32 angstrom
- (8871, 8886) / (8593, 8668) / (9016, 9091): 0.05 angstrom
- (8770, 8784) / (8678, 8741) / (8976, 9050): -2.22 angstrom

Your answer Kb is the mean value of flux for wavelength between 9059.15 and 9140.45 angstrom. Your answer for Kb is 2.28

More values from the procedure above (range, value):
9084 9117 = 2.3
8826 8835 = 2.49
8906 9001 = 2.37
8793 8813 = 2.74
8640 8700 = 2.22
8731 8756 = 2.66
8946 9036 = 2.38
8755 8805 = 3.28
